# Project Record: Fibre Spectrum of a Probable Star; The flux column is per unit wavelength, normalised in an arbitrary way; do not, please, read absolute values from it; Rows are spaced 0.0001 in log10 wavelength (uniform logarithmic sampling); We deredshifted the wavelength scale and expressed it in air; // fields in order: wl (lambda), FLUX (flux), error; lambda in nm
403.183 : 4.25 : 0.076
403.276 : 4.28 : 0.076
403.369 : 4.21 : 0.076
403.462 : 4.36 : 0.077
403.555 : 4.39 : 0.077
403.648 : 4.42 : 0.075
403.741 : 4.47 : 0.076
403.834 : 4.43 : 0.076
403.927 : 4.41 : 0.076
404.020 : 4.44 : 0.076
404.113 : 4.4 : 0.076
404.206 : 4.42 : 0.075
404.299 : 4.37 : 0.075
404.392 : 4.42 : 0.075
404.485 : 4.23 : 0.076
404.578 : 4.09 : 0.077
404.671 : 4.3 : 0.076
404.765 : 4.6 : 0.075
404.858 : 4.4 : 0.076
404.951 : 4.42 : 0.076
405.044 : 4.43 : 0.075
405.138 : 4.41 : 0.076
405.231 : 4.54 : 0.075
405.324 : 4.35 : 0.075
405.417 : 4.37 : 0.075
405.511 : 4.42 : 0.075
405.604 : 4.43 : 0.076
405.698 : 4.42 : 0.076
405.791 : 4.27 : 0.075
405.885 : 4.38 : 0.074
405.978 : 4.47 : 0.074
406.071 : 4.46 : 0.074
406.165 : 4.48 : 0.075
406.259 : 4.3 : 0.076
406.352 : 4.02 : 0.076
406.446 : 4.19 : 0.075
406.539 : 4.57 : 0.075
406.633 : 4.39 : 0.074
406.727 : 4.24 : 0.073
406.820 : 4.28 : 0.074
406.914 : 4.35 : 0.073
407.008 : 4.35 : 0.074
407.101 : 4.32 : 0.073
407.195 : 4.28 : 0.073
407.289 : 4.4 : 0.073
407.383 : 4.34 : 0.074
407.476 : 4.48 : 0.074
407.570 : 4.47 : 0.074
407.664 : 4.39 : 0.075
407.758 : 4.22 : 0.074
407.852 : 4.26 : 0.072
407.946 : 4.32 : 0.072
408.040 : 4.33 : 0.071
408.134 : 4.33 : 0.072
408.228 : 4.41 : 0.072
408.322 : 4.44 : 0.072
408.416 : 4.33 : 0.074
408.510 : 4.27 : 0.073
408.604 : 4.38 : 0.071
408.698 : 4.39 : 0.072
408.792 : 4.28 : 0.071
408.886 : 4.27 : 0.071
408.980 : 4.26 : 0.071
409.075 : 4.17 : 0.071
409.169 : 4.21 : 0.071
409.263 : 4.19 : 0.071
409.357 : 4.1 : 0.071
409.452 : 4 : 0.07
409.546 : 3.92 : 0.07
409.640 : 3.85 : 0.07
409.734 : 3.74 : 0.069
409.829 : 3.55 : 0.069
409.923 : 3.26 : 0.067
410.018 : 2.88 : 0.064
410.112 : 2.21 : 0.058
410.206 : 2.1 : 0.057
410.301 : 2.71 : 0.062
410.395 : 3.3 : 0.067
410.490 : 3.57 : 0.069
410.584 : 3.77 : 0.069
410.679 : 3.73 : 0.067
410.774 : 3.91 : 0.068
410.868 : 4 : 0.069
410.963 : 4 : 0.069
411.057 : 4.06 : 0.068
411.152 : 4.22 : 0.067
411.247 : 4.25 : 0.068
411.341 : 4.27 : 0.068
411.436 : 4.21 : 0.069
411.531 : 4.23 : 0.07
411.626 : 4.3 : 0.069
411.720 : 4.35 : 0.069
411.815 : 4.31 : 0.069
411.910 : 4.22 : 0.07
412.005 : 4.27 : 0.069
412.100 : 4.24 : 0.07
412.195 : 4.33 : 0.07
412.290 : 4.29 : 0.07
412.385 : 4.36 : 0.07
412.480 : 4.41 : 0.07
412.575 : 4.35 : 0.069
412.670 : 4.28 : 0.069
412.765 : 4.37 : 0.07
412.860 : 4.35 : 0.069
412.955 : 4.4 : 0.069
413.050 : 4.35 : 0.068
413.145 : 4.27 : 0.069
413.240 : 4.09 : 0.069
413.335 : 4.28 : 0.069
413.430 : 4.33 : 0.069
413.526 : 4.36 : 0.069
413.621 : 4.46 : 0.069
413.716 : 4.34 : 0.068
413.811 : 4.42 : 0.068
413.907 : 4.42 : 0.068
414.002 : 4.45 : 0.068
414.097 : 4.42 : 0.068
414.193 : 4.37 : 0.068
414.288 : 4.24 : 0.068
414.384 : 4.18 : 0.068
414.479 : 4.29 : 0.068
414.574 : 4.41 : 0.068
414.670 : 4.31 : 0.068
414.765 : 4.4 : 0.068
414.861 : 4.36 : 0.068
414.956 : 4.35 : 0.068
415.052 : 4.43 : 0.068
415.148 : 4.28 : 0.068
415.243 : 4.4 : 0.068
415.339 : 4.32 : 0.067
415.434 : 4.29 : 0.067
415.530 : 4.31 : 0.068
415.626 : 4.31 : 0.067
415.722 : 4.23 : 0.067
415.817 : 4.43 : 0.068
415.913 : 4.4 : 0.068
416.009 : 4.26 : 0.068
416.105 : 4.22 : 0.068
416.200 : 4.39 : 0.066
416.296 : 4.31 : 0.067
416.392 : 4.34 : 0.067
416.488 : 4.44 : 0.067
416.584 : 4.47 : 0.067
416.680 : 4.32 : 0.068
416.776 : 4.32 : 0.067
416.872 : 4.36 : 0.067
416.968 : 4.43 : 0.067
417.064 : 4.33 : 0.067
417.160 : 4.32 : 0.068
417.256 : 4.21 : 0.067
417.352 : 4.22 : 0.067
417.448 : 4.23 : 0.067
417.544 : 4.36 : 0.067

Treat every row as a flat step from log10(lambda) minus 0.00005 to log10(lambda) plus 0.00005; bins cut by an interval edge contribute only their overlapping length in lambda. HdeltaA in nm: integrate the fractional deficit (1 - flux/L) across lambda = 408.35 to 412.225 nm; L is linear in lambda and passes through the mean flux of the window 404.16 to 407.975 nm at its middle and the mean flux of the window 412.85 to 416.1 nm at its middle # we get 0.384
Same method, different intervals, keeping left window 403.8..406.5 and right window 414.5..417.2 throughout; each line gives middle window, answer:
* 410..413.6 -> 0.286 nm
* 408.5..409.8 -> 0.069 nm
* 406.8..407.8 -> 0.003 nm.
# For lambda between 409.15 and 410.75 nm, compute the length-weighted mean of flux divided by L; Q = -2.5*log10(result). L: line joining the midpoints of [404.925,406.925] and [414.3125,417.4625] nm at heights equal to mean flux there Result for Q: 0.25 mag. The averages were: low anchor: 4.37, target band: 3.47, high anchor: 4.33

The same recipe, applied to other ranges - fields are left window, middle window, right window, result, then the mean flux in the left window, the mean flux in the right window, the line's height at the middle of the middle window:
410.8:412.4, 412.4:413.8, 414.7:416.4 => -0.018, 4.22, 4.34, 4.27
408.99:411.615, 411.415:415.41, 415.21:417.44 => -0.075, 3.73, 4.33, 4.04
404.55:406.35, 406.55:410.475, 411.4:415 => 0.089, 4.39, 4.33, 4.36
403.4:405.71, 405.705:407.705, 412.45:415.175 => 0.007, 4.4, 4.34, 4.38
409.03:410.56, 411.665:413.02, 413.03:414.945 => -0.083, 3.49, 4.34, 4.01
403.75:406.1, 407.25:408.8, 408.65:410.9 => -0.110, 4.4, 3.68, 3.94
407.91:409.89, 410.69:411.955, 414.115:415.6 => 0.018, 4.17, 4.33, 4.24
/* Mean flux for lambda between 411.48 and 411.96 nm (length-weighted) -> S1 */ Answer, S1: 4.28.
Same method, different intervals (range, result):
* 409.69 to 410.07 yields 3.33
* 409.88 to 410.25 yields 2.61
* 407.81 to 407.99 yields 4.29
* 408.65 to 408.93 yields 4.32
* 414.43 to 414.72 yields 4.35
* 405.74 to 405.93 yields 4.32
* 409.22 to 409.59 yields 4.05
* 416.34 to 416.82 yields 4.37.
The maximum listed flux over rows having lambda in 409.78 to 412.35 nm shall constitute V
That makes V 4.35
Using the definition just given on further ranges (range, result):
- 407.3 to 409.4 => 4.48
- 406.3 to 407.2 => 4.57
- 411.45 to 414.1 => 4.46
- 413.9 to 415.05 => 4.45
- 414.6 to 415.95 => 4.43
